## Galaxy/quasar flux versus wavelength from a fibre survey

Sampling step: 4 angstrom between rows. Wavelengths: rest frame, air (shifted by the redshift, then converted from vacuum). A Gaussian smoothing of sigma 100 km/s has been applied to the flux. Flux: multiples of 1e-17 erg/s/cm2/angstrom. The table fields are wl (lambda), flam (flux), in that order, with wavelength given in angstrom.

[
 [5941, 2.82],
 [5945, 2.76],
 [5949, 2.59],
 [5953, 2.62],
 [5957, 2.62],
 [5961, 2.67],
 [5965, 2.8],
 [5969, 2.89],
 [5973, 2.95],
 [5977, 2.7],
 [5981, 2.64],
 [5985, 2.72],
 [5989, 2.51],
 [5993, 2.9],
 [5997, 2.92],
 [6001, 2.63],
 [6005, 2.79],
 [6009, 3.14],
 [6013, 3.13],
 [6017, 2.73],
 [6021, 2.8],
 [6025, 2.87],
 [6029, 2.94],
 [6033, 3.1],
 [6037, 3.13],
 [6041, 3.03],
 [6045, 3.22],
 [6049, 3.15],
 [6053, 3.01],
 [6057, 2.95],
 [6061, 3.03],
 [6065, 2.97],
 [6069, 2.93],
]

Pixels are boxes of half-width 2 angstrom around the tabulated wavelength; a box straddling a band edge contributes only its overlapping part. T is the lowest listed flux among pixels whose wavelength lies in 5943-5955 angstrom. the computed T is 2.59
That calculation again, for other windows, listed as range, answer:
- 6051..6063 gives 2.95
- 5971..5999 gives 2.51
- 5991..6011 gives 2.63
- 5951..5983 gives 2.62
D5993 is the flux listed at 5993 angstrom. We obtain 2.9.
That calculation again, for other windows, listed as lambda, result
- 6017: 2.73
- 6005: 2.79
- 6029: 2.94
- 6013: 3.13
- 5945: 2.76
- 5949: 2.59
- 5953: 2.62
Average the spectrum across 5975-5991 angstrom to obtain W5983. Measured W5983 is 2.64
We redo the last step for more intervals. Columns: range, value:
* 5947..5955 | 2.6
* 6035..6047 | 3.13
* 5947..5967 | 2.66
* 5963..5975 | 2.88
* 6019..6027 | 2.83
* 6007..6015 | 3.13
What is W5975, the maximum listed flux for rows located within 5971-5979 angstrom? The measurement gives 2.95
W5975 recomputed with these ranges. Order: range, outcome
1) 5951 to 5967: 2.8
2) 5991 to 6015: 3.14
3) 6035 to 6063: 3.22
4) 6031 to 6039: 3.13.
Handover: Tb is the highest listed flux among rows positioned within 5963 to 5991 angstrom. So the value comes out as 2.95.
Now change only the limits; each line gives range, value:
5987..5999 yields 2.92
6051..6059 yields 3.01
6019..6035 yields 3.1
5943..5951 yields 2.76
